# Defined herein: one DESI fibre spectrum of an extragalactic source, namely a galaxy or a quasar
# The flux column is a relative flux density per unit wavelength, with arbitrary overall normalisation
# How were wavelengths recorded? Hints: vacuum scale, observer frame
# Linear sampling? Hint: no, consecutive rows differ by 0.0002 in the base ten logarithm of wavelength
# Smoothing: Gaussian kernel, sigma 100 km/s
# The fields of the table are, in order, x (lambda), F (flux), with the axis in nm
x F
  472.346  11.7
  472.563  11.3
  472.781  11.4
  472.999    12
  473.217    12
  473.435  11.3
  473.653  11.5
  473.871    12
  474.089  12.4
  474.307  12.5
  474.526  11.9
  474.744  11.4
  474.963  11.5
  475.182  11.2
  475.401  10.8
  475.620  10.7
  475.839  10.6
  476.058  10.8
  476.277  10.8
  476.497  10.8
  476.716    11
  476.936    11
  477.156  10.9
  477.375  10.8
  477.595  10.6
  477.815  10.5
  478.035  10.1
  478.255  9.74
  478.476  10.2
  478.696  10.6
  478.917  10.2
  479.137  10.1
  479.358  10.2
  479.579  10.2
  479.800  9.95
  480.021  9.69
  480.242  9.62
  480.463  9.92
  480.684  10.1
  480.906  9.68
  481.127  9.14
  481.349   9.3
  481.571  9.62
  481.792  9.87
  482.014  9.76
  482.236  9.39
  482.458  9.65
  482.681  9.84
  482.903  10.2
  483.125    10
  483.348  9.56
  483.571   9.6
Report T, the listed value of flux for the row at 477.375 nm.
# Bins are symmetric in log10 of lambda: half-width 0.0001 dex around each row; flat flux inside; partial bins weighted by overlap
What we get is 10.8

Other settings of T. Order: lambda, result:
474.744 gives 11.4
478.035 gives 10.1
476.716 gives 11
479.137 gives 10.1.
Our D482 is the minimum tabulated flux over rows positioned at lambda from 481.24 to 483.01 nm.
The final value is 9.3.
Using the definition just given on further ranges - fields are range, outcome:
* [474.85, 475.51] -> 10.8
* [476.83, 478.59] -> 9.74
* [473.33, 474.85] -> 11.3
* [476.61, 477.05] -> 11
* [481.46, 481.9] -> 9.62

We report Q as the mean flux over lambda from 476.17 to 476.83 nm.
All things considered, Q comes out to 10.9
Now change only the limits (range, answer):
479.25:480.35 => 9.93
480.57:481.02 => 9.89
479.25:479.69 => 10.2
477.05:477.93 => 10.7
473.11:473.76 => 11.6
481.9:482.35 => 9.58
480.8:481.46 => 9.37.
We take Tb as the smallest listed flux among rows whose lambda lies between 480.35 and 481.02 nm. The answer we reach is 9.68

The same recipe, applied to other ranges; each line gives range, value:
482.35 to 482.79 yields 9.65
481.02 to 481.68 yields 9.14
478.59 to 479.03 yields 10.2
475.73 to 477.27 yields 10.6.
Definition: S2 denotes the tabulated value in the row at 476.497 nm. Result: 10.8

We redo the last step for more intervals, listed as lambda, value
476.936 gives 11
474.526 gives 11.9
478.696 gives 10.6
